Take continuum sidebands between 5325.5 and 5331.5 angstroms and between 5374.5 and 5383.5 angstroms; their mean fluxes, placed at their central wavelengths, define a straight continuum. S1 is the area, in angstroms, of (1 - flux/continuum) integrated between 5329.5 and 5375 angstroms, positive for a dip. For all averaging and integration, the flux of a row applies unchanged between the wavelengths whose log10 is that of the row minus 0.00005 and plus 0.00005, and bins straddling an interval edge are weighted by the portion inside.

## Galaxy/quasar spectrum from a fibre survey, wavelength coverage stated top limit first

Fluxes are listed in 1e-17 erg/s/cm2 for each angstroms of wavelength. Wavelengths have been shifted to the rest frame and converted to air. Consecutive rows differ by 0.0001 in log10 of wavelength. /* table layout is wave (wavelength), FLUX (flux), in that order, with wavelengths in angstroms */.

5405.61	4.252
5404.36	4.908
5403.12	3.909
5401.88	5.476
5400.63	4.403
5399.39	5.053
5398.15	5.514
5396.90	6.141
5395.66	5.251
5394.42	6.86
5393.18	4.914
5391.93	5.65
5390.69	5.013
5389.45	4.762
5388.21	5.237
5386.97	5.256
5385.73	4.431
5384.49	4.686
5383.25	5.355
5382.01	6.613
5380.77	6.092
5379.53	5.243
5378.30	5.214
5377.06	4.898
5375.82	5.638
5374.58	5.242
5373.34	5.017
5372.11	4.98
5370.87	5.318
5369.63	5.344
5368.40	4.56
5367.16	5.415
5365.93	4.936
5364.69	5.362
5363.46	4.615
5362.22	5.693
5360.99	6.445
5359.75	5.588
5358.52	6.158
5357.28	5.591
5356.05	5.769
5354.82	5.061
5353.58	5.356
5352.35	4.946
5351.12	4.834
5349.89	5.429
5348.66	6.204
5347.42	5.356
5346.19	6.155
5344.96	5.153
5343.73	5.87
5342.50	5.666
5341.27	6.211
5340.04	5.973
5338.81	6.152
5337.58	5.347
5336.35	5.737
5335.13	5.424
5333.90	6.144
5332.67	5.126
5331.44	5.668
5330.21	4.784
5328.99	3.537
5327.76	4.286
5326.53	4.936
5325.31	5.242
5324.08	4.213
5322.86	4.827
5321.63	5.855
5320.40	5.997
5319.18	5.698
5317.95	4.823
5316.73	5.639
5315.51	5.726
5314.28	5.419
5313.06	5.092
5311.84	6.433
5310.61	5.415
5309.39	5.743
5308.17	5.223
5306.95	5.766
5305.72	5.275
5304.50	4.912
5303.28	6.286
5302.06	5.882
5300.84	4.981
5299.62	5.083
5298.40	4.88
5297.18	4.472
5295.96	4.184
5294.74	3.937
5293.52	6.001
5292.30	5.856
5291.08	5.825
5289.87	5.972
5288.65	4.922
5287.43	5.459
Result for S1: -4.0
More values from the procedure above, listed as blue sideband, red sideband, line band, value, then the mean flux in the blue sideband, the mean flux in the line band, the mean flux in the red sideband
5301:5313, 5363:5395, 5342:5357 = -0.2 angstroms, 5.61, 5.48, 5.26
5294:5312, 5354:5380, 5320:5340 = 0.2 angstroms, 5.21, 5.22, 5.34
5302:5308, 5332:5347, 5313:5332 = 1.8 angstroms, 5.57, 5.11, 5.74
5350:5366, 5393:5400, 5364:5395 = 1.6 angstroms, 5.43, 5.28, 5.67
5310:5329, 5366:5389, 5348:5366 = -0.8 angstroms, 5.25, 5.48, 5.24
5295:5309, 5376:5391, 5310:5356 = -1.9 angstroms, 5.16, 5.4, 5.25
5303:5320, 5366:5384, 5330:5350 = -0.9 angstroms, 5.52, 5.69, 5.34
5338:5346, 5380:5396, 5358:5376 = 0.8 angstroms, 5.84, 5.34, 5.39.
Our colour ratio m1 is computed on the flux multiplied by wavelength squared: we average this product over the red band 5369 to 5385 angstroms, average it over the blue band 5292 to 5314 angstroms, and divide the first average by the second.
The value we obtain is 1.04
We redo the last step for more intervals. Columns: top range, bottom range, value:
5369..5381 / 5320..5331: 1.11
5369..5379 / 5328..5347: 0.96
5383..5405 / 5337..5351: 0.91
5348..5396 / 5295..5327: 1.04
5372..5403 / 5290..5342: 1.02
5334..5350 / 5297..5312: 1.08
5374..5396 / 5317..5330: 1.11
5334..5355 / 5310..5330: 1.09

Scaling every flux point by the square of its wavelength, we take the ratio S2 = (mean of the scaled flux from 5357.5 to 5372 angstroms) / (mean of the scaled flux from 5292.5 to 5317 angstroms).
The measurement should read 1.04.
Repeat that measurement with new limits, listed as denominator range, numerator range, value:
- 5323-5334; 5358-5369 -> 1.14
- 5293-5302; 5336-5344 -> 1.23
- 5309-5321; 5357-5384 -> 0.99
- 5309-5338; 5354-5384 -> 1.04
